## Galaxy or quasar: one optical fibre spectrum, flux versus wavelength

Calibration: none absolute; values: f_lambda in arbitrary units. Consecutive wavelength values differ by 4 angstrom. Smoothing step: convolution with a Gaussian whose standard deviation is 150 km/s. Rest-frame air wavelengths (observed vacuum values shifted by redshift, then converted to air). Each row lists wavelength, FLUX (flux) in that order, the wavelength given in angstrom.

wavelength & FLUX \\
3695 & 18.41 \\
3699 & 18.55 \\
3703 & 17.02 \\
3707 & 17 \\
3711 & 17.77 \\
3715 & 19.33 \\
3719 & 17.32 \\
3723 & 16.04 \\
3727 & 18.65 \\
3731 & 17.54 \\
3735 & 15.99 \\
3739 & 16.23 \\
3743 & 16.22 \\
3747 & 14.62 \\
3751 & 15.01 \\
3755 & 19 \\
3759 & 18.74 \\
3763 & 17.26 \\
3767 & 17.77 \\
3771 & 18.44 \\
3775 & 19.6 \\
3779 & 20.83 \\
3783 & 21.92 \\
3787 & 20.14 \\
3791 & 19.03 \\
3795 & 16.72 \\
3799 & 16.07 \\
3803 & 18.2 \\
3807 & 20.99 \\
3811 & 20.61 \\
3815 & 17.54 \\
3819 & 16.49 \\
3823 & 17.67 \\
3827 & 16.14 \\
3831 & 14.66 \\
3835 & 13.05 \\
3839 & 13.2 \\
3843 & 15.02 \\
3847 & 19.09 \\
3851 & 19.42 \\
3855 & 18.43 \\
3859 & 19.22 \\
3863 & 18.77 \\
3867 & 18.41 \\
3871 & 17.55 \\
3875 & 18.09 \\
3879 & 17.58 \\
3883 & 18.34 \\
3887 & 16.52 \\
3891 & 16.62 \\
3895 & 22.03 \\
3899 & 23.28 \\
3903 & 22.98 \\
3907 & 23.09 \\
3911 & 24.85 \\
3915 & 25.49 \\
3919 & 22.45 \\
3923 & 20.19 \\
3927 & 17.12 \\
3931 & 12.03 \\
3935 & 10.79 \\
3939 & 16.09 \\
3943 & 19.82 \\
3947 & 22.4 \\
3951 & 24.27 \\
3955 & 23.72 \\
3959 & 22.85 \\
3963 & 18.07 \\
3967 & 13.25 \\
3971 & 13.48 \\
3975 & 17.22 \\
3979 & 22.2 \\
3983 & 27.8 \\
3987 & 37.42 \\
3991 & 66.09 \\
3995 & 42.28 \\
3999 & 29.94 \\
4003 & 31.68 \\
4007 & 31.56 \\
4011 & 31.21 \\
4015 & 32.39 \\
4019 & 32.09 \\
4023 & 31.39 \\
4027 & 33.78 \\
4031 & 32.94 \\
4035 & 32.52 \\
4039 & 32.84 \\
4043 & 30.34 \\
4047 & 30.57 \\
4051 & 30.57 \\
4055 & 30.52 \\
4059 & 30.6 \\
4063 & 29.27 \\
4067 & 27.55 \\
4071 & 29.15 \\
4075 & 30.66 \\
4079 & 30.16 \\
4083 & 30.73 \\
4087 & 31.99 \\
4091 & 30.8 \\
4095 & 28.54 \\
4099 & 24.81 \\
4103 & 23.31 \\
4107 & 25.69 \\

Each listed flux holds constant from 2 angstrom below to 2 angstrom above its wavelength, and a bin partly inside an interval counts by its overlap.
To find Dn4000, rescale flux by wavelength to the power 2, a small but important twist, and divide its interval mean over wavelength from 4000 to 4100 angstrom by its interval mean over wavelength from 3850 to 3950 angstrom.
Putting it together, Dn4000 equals 1.7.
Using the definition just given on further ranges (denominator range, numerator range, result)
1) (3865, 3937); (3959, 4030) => 1.63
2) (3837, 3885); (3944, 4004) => 1.63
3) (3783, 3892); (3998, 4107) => 1.92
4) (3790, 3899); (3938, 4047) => 1.75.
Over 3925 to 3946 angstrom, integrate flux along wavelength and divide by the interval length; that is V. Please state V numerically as 15.5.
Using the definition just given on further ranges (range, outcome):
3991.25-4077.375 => 32.3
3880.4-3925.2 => 21.4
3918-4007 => 24.3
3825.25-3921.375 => 18.9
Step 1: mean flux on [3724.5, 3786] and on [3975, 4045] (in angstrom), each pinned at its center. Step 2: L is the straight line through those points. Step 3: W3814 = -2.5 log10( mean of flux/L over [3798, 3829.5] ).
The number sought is 0.19 mag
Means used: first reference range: 17.9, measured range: 18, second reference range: 33.5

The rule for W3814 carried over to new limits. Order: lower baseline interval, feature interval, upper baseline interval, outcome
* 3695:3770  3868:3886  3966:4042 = 0.357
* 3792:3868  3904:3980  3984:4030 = 0.428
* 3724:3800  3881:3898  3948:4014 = 0.271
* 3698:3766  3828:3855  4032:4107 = 0.312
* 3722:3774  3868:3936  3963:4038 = 0.288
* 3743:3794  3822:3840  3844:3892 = 0.220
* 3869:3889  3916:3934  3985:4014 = 0.371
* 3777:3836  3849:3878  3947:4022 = 0.159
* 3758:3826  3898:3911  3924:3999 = -0.061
